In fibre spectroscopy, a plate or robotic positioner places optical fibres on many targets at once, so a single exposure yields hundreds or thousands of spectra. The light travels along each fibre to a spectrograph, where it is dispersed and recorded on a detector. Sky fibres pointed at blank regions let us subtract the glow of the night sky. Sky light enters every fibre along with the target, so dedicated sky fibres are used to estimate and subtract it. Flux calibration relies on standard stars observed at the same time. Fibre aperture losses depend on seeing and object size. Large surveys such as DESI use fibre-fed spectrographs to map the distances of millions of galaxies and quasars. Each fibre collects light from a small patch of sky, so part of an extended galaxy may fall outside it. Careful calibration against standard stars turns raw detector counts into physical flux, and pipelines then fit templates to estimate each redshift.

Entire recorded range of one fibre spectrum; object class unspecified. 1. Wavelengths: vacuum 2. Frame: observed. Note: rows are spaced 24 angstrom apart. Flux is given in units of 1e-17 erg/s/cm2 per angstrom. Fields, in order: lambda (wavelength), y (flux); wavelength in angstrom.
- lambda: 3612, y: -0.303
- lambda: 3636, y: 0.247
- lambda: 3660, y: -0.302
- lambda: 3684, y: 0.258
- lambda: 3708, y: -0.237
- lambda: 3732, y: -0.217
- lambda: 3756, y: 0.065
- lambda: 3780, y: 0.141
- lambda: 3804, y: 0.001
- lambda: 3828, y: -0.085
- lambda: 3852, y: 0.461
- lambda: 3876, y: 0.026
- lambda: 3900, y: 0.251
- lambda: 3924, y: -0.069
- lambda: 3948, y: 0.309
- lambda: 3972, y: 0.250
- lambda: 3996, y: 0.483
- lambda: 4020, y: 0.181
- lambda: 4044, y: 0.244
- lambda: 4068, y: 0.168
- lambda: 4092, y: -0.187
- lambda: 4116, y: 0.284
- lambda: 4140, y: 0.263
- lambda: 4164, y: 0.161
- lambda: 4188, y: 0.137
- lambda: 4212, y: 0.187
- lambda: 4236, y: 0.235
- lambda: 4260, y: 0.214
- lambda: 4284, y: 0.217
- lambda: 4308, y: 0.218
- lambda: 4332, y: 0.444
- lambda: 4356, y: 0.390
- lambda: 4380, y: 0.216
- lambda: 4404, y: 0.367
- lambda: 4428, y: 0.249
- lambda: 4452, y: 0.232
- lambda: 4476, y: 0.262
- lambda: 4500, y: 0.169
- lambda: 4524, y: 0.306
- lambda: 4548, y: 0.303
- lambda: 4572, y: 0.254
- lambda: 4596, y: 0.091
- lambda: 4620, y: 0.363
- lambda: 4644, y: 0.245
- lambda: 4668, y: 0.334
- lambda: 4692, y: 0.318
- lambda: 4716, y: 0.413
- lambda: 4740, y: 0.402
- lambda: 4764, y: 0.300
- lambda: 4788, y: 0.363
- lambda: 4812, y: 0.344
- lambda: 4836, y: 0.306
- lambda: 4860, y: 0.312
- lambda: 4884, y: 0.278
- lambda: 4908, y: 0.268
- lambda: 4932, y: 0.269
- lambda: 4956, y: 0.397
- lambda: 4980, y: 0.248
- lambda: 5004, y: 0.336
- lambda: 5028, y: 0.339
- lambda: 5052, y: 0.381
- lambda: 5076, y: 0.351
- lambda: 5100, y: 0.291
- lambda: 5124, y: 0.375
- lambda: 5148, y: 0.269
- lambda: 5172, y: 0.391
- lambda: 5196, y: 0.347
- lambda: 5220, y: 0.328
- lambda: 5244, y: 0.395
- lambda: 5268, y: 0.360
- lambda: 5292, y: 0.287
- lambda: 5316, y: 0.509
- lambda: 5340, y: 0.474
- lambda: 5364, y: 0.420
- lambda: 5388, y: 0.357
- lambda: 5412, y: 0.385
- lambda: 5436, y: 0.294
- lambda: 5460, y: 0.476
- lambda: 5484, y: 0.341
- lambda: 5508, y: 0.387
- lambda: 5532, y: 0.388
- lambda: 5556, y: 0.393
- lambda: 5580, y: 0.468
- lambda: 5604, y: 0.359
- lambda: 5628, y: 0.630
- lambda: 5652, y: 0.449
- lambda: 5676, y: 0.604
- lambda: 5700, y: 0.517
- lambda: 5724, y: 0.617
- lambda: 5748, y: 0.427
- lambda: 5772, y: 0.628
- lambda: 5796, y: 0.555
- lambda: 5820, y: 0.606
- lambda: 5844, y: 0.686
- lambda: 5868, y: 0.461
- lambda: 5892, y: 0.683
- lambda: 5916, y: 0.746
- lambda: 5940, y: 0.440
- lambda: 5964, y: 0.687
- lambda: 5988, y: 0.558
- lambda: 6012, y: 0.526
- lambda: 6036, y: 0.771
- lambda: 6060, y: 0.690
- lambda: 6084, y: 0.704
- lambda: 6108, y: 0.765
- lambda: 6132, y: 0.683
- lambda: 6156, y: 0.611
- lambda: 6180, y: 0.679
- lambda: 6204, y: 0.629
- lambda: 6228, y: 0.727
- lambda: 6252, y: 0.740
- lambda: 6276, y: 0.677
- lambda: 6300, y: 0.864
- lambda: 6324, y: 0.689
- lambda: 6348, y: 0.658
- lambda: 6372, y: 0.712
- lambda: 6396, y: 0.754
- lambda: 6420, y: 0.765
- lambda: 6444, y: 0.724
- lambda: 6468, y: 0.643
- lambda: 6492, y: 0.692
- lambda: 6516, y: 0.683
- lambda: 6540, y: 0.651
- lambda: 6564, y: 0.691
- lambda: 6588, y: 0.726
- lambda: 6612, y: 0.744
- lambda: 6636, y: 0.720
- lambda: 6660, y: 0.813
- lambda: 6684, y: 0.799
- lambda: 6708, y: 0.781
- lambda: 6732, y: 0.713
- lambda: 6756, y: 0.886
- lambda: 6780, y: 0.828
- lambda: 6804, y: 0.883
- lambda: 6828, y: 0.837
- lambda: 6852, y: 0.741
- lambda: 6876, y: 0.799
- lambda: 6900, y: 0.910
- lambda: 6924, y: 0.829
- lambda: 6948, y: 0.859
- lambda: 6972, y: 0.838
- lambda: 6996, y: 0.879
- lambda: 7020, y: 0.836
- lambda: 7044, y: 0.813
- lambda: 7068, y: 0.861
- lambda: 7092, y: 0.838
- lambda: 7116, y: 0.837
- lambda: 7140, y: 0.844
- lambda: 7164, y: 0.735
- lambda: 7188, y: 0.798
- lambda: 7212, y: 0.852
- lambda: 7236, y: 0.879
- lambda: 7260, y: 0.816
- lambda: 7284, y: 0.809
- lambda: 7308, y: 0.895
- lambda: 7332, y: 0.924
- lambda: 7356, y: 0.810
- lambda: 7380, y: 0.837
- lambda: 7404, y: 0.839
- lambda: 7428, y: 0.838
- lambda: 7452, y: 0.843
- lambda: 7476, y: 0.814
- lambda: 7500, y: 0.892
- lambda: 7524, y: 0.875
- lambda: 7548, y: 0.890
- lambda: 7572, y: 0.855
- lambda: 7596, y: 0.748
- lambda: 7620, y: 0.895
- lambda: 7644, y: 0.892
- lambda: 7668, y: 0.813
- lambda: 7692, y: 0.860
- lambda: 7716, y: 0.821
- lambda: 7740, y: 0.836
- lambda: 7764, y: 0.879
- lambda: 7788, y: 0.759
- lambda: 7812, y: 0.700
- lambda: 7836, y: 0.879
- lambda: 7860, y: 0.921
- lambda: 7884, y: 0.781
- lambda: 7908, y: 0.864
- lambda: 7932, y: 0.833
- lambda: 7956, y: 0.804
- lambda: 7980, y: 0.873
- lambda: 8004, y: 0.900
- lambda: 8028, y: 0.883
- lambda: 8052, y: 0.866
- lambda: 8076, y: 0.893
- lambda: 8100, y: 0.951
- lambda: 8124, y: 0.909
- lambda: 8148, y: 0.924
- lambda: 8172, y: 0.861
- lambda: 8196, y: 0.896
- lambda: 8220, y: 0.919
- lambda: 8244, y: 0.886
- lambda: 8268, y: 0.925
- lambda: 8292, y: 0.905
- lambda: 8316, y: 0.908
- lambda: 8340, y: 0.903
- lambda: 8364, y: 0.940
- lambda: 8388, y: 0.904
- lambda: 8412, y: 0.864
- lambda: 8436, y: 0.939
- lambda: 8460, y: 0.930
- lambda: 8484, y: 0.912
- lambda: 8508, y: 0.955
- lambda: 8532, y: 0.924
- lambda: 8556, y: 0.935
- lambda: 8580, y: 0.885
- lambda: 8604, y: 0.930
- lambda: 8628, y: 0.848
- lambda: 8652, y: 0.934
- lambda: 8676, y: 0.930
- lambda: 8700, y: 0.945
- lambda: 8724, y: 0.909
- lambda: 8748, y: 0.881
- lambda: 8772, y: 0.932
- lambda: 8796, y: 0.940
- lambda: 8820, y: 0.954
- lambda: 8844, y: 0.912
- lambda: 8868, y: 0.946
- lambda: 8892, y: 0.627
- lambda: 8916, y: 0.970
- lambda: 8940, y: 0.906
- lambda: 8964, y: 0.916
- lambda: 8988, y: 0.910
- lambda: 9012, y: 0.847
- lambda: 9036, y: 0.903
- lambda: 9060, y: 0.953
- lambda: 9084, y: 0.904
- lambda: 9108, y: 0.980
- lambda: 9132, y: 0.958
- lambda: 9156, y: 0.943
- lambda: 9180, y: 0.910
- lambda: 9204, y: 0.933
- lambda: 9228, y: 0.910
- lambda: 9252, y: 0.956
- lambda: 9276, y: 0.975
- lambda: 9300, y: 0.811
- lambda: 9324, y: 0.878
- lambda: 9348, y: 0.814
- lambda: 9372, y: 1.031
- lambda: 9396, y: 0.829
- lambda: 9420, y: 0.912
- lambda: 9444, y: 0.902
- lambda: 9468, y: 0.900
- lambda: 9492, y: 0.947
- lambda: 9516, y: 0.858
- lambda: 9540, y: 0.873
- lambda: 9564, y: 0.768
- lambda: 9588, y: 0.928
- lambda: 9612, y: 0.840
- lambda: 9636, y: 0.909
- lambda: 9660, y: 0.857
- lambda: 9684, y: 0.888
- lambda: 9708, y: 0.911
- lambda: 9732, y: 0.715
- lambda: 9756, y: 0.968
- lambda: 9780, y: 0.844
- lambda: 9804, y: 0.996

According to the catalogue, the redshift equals 0.51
